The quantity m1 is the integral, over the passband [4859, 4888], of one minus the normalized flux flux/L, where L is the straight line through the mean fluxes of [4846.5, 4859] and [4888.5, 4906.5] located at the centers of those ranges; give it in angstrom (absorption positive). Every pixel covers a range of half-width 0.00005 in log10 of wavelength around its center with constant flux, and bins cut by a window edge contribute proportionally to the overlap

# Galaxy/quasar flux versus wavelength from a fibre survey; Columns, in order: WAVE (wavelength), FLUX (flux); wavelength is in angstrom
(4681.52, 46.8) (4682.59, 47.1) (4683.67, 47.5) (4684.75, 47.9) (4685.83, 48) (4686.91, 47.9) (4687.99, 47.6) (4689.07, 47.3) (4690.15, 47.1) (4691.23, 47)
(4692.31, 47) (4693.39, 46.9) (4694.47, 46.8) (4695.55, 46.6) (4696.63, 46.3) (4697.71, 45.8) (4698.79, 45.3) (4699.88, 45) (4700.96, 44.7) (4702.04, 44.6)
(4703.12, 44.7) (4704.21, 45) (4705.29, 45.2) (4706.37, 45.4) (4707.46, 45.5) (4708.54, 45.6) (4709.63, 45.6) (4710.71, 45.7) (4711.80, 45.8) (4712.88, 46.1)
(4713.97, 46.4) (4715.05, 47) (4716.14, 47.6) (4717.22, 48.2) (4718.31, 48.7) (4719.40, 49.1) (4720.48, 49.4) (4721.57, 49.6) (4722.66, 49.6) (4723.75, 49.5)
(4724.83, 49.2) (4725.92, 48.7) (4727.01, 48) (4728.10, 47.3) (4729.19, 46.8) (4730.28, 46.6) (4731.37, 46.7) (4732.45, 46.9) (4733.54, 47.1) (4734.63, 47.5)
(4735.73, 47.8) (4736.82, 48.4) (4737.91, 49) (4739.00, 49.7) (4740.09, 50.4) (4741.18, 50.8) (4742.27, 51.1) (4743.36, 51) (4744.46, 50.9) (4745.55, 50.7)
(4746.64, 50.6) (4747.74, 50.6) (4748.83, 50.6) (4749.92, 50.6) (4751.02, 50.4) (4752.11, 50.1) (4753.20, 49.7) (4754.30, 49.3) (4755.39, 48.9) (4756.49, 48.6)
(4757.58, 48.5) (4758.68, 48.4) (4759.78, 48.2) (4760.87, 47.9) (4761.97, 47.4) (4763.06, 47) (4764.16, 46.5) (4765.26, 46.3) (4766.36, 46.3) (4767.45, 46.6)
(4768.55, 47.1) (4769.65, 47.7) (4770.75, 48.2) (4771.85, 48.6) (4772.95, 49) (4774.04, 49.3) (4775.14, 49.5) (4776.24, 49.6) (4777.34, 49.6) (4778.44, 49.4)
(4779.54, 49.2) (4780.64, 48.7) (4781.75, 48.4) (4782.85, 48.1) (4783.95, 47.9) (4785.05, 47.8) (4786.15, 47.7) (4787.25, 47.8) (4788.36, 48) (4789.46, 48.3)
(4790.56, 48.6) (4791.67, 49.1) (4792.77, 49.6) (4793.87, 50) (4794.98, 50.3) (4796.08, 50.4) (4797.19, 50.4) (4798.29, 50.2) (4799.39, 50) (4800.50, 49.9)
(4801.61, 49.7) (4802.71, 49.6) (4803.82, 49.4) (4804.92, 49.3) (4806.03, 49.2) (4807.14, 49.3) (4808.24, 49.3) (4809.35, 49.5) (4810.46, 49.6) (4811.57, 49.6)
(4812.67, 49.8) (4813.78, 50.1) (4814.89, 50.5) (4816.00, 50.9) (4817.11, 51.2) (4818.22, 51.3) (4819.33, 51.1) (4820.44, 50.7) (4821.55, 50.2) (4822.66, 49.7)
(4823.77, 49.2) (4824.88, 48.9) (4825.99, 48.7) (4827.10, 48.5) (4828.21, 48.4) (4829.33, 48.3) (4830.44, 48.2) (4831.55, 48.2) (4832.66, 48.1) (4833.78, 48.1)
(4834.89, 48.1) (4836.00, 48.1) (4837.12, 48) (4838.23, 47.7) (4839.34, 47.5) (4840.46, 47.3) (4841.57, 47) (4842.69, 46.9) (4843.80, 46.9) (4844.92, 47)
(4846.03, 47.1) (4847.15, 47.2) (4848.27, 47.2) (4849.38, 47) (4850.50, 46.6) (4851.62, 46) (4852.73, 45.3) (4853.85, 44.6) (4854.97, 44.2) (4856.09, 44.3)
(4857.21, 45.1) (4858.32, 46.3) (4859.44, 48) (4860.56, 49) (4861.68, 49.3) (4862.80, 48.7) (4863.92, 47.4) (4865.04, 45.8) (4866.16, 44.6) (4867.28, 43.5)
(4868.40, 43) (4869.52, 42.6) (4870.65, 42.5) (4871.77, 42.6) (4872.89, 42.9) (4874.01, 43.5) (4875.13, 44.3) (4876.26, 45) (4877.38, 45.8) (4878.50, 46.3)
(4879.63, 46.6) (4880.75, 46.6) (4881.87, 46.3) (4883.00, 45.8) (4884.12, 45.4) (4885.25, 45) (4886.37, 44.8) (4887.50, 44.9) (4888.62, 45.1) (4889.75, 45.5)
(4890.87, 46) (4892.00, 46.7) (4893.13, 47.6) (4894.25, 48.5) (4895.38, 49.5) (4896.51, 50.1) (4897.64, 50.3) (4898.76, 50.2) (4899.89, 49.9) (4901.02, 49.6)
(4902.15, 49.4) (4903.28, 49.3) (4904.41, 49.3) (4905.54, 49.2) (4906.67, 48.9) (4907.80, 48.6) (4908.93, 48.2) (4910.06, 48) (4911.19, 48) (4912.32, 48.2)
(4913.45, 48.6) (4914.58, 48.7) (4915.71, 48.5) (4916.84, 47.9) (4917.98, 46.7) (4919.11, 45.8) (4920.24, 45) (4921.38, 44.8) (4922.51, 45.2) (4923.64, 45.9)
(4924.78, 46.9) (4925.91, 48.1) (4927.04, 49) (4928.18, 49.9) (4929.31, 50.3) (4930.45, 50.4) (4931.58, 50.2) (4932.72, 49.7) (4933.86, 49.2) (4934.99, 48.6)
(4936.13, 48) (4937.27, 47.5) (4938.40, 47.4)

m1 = 1.1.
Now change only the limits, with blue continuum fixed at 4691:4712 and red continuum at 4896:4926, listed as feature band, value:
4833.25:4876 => 1.3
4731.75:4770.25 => -2.1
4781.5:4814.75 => -1.7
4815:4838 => -1.0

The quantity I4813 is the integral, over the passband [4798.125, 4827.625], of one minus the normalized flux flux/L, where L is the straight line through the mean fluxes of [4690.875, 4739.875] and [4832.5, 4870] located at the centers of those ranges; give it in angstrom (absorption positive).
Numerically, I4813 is -2.0 angstrom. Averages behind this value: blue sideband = 47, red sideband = 46.6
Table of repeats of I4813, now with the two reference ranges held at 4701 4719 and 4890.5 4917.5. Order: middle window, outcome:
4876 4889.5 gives 0.78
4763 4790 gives -0.67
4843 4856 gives 0.47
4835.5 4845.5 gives 0.10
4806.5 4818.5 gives -0.66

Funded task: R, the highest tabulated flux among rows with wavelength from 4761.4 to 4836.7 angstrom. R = 51.3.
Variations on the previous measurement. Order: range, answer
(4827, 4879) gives 49.3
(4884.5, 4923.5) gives 50.3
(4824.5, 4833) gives 48.9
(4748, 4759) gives 50.6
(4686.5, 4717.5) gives 48.2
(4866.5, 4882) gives 46.6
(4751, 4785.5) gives 50.4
